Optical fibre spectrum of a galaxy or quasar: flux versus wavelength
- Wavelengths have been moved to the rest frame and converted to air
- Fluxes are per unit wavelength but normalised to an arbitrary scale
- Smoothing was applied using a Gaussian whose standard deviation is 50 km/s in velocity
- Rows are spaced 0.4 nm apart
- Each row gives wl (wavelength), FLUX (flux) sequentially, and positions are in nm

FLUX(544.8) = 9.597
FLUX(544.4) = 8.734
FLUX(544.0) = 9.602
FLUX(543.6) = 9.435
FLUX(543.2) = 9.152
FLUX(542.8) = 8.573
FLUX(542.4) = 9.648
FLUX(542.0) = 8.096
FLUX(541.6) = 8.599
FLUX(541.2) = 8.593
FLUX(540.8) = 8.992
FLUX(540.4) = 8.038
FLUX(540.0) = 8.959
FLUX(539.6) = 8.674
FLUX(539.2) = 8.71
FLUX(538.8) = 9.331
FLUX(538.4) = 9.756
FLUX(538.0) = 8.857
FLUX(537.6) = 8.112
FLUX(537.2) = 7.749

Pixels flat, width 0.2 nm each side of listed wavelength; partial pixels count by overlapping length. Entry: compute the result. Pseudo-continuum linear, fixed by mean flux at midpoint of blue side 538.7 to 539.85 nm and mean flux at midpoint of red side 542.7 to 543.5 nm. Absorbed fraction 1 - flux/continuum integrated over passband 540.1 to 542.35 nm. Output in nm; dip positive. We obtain 0.09 nm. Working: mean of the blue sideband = 8.87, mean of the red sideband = 8.97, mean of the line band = 8.56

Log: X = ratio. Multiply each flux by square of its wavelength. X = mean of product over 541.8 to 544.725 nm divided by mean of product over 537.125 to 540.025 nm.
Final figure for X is 1.0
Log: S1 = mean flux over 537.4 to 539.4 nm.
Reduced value 8.95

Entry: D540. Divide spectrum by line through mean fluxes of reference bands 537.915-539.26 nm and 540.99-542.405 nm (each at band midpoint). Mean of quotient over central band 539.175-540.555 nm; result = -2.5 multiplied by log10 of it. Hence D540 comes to 0.05 mag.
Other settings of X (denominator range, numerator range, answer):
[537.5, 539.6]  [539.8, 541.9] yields 0.97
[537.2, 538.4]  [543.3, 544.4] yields 1.11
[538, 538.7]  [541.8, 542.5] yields 0.94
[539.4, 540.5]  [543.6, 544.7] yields 1.09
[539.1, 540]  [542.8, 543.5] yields 1.05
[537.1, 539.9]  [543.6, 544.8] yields 1.08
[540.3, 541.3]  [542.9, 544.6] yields 1.08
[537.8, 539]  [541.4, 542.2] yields 0.91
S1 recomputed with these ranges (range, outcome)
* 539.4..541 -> 8.67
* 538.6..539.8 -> 8.9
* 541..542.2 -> 8.43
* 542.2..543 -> 9.11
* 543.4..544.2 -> 9.52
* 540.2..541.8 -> 8.56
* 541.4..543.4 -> 8.81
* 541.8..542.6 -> 8.87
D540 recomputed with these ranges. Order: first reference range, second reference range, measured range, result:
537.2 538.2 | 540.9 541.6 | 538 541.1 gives -0.05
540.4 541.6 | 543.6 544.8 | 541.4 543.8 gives 0.01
